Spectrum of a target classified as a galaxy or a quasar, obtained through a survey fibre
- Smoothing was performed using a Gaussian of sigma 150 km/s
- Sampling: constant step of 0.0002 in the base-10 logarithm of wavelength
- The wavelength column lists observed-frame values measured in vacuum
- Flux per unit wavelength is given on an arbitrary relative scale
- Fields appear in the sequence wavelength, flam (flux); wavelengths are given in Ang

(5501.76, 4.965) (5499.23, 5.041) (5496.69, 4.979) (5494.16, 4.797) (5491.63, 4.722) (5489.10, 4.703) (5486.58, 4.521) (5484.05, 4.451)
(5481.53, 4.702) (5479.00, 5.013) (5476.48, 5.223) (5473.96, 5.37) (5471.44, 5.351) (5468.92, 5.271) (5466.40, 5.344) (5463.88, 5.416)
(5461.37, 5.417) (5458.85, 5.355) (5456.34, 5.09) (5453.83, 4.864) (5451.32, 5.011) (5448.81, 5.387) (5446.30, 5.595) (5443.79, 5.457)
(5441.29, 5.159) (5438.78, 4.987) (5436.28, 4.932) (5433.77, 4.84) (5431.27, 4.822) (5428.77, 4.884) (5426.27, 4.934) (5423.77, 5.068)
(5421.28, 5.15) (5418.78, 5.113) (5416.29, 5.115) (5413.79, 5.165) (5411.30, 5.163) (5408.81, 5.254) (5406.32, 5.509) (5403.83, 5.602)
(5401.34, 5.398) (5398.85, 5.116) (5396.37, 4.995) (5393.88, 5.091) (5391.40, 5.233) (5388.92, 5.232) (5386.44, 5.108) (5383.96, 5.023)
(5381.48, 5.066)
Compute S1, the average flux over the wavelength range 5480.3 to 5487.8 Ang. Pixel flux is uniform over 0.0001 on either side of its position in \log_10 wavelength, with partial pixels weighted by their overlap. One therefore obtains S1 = 4.56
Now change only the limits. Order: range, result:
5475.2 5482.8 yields 4.98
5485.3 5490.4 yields 4.61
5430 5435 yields 4.83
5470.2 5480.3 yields 5.24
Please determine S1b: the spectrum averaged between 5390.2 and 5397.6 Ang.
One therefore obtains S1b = 5.1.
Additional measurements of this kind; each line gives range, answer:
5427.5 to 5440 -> 4.89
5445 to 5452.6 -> 5.33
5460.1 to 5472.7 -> 5.36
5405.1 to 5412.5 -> 5.31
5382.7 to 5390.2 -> 5.12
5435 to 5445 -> 5.13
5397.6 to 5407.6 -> 5.41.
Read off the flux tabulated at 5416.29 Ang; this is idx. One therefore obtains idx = 5.115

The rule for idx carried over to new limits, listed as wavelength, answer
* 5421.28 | 5.15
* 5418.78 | 5.113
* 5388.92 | 5.232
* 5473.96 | 5.37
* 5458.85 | 5.355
